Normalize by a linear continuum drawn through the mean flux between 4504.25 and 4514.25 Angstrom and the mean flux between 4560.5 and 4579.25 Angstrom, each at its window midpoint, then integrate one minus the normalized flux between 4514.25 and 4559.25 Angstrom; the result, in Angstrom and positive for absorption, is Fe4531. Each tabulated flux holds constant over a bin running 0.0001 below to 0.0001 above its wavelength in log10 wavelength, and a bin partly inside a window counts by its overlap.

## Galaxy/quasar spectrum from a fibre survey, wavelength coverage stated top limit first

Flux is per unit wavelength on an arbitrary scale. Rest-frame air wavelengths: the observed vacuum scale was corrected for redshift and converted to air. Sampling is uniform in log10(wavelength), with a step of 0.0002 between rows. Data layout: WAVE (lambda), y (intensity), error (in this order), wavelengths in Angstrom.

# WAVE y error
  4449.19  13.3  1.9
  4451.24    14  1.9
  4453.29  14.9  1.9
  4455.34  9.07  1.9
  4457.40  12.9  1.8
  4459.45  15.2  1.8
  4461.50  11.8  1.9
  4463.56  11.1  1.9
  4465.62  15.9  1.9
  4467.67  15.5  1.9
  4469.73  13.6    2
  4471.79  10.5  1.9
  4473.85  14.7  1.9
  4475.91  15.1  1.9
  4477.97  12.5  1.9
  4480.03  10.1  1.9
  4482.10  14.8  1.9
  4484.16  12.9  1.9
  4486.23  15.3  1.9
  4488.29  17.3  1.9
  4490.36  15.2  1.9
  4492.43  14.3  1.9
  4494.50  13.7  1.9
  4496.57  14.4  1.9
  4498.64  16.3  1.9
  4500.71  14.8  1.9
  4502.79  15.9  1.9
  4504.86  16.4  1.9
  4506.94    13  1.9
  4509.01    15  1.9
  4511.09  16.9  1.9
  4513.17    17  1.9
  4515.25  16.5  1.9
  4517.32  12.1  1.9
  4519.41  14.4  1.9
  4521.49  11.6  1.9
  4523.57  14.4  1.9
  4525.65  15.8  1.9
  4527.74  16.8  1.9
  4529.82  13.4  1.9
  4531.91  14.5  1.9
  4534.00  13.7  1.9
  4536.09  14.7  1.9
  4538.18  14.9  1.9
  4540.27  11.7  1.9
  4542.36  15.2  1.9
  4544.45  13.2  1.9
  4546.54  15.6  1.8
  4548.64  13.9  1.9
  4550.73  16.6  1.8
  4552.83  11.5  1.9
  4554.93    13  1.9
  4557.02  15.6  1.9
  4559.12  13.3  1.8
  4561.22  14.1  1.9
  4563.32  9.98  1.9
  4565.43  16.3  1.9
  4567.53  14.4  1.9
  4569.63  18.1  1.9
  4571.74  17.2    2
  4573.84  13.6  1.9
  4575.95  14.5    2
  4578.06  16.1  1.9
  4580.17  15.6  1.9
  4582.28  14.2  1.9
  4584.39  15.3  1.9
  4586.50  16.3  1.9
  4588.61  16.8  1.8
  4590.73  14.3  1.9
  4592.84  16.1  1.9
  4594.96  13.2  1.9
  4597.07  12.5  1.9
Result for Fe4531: 3.2 Angstrom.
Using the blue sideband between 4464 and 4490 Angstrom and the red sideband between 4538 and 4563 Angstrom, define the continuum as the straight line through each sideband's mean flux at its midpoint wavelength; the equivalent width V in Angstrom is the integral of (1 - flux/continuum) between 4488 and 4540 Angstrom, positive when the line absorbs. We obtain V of -3.3 Angstrom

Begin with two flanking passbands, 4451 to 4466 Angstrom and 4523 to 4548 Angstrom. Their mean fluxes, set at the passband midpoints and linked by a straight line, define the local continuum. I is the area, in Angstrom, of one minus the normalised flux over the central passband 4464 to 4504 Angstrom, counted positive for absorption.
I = -2.6 Angstrom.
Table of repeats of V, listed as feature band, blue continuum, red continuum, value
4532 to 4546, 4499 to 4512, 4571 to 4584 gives 1.2 Angstrom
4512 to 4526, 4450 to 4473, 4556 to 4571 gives -0.5 Angstrom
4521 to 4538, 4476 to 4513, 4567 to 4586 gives 0.6 Angstrom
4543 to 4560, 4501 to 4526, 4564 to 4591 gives 1.3 Angstrom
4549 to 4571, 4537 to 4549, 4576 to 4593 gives 0.5 Angstrom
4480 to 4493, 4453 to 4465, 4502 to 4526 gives -0.9 Angstrom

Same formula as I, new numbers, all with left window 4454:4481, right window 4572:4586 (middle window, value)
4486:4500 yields -1.84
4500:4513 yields -1.67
